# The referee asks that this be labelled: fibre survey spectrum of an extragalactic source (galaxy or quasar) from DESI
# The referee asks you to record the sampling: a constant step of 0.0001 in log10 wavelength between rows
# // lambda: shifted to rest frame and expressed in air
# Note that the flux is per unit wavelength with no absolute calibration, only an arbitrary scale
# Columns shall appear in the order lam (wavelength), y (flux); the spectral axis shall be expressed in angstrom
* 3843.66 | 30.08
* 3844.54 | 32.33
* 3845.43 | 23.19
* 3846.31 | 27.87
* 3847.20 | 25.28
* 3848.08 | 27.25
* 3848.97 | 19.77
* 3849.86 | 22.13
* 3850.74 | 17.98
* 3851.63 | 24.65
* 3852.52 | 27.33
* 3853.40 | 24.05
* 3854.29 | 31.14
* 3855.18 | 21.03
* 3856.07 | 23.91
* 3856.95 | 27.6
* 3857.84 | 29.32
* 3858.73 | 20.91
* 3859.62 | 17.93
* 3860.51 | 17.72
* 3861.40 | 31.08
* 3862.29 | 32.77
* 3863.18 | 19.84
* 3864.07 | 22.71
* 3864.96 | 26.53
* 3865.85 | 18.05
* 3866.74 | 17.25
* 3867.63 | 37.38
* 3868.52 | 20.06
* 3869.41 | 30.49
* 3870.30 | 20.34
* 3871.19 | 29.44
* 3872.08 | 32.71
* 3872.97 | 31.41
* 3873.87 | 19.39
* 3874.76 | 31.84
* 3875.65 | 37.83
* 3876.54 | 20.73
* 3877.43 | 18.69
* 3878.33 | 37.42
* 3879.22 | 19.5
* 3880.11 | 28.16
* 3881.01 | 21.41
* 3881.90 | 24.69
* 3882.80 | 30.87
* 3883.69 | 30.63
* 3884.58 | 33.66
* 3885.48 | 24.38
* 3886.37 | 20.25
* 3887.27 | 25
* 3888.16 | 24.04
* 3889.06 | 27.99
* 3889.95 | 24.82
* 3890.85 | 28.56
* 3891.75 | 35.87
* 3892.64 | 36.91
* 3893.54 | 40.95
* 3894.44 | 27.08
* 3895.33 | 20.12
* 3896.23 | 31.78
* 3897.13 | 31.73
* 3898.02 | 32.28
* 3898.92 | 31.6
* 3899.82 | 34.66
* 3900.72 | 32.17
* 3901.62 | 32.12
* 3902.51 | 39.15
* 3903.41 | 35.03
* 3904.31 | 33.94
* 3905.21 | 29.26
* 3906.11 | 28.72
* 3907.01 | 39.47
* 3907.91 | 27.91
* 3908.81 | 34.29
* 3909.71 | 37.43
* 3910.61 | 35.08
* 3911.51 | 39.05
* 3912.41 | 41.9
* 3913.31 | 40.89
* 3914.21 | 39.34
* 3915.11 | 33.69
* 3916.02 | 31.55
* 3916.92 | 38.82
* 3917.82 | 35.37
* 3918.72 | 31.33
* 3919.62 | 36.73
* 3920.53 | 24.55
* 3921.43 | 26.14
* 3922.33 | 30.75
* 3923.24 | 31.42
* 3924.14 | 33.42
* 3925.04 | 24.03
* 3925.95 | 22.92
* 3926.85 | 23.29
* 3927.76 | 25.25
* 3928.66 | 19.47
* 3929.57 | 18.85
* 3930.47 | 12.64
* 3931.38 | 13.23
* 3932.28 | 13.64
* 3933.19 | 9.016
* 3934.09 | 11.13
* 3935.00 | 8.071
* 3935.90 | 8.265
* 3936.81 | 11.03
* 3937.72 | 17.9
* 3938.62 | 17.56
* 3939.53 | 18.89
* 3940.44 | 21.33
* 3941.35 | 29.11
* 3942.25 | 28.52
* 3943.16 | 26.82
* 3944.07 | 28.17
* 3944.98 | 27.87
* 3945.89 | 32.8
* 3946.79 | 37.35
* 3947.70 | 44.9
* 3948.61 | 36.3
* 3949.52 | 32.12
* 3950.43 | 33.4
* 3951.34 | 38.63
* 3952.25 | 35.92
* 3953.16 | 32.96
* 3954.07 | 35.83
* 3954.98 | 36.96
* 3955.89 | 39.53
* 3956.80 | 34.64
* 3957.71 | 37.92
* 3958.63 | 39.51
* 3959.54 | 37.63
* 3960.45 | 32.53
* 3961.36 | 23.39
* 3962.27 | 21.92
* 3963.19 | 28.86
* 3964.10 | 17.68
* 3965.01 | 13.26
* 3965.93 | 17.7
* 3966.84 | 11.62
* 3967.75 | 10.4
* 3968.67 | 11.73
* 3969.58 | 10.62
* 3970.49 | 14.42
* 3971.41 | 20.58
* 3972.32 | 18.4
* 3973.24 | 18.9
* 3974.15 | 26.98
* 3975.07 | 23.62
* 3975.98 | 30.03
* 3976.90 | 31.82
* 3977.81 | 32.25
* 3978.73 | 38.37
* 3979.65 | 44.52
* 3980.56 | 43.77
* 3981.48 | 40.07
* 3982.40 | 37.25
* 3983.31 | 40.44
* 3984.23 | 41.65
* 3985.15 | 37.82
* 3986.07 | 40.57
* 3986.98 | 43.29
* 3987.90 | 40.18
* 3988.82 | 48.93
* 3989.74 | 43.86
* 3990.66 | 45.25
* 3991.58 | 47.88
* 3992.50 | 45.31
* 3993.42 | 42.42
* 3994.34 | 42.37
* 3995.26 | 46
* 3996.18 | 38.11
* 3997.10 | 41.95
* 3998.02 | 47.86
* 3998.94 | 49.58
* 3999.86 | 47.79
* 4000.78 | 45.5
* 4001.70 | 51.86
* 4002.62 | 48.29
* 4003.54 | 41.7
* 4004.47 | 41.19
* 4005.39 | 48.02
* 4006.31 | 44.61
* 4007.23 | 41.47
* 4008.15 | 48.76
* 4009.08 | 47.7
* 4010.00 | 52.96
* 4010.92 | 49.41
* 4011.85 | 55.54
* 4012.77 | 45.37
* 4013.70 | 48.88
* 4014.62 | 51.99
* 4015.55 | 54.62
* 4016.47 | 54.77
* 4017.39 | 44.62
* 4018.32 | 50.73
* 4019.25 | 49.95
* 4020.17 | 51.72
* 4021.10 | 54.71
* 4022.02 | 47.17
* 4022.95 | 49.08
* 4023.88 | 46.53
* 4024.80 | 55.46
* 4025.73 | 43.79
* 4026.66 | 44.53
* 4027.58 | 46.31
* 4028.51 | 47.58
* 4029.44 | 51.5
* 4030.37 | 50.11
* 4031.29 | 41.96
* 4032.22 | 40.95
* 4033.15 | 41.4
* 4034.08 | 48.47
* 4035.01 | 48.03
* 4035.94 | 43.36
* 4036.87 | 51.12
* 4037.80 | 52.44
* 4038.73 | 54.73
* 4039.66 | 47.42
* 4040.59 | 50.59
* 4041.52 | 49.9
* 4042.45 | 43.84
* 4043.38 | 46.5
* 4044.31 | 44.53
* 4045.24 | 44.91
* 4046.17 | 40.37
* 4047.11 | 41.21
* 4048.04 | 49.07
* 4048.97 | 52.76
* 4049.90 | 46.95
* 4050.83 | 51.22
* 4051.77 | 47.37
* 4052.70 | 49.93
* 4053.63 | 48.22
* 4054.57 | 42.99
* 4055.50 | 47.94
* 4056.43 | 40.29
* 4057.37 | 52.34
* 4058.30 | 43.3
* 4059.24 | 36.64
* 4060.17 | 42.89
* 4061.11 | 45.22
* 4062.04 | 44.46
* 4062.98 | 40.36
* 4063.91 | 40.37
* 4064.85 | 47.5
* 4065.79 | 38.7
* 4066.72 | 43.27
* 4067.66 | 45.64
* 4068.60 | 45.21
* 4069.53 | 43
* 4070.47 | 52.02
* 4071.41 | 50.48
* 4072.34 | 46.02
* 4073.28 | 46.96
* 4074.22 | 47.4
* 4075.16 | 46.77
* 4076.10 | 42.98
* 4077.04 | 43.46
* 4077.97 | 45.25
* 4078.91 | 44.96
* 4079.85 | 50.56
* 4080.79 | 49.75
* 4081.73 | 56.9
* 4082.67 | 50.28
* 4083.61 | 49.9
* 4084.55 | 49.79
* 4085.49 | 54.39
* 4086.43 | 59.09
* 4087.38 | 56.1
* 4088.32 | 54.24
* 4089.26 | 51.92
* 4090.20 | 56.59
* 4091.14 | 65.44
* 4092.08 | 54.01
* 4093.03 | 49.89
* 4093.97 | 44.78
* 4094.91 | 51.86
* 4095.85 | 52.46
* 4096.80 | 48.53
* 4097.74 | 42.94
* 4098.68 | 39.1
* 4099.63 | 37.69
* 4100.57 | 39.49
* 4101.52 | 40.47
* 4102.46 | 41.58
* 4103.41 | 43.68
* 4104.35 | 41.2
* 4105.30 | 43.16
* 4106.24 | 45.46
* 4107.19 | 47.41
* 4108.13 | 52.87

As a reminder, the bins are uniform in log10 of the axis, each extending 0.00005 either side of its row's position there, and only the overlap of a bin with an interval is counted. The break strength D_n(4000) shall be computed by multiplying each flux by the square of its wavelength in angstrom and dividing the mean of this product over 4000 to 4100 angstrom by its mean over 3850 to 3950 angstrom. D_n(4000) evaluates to 1.88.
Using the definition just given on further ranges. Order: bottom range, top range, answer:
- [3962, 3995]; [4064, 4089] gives 1.62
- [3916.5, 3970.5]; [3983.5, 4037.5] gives 1.90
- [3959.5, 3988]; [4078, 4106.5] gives 1.85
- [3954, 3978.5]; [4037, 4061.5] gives 1.94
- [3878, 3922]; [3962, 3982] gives 0.79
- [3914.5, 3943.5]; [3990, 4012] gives 2.08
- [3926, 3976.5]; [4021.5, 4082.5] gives 2.02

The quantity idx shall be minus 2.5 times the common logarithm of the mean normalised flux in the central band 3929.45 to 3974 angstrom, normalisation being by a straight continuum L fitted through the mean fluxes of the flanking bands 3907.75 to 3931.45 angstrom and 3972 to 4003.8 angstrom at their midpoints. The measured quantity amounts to 0.40 mag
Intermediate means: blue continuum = 30.3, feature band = 24.2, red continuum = 40.2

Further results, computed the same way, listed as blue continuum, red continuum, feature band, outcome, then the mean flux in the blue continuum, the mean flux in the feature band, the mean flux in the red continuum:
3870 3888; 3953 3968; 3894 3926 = -0.199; 26.9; 32.8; 27.9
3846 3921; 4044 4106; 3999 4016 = -0.184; 28.9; 48.1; 47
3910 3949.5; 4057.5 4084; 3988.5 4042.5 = -0.239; 26.6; 47.6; 45.8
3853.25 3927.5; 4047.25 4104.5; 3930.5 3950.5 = 0.452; 29.3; 22.7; 47.3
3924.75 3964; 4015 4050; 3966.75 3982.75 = 0.292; 26.2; 26.1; 48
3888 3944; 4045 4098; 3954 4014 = 0.008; 27.9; 36.8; 47.9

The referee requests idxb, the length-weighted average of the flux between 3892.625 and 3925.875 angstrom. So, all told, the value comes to 33.1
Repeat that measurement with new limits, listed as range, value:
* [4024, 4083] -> 46.5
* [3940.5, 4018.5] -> 36.9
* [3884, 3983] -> 28.4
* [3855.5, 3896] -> 26.6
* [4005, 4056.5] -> 48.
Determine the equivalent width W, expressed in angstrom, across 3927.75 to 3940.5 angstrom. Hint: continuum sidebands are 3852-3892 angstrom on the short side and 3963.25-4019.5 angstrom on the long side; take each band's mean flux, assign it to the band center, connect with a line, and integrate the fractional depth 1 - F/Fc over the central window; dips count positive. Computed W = 7.1 angstrom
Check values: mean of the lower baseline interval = 26.1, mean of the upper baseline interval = 38.7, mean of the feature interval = 14.5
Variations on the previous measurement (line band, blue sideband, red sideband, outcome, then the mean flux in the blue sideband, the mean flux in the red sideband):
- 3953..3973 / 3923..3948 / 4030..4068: 1.8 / 21.8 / 45.8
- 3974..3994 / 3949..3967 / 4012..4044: -1.2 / 30.4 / 48.6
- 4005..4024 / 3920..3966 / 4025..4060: -4.0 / 26.1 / 46.6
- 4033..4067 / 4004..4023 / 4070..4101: 2.3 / 49.2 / 49.5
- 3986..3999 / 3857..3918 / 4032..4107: -1.5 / 29.6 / 47.1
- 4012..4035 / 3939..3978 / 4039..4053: -3.6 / 27.5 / 47.2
